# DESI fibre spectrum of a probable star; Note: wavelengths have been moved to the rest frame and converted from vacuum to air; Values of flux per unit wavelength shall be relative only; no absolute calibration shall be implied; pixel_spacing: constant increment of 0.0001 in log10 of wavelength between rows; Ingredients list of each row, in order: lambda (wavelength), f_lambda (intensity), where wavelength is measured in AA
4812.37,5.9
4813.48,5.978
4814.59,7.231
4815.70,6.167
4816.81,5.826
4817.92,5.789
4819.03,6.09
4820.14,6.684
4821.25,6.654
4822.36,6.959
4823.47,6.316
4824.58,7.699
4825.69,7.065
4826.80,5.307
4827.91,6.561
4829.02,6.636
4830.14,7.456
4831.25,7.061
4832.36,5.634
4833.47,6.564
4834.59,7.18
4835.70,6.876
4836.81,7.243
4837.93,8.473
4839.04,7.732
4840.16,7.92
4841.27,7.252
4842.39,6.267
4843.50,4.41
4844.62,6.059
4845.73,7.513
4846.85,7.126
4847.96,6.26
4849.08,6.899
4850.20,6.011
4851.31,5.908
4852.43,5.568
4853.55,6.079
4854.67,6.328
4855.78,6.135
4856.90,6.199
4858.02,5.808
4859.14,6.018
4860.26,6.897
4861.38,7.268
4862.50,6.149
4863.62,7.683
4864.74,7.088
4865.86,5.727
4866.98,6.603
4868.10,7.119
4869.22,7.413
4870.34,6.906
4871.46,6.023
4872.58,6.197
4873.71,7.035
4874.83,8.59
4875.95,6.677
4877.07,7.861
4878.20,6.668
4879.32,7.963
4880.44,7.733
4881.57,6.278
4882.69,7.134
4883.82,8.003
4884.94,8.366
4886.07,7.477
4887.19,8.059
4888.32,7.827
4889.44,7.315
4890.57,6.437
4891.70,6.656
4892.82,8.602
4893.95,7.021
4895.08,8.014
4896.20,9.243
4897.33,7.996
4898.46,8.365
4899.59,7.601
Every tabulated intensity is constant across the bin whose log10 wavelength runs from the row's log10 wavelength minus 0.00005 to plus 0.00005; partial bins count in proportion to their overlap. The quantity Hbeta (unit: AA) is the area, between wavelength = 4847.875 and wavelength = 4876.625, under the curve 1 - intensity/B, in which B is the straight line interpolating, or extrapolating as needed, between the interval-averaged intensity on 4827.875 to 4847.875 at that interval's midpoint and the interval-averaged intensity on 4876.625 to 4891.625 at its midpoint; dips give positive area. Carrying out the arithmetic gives 2.4 AA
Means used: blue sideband 6.88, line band 6.57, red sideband 7.44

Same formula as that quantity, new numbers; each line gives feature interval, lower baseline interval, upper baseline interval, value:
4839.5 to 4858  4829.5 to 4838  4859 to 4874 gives 1.4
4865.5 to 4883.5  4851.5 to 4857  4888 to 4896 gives -0.5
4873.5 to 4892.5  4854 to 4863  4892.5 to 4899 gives 0.3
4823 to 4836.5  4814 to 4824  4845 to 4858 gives -0.7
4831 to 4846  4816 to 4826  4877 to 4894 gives -0.1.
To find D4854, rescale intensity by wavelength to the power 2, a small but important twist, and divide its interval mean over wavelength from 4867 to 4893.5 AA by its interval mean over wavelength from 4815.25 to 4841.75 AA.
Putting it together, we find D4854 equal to 1.1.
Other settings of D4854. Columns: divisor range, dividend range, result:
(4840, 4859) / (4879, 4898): 1.23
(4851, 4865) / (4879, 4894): 1.19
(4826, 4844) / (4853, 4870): 0.98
